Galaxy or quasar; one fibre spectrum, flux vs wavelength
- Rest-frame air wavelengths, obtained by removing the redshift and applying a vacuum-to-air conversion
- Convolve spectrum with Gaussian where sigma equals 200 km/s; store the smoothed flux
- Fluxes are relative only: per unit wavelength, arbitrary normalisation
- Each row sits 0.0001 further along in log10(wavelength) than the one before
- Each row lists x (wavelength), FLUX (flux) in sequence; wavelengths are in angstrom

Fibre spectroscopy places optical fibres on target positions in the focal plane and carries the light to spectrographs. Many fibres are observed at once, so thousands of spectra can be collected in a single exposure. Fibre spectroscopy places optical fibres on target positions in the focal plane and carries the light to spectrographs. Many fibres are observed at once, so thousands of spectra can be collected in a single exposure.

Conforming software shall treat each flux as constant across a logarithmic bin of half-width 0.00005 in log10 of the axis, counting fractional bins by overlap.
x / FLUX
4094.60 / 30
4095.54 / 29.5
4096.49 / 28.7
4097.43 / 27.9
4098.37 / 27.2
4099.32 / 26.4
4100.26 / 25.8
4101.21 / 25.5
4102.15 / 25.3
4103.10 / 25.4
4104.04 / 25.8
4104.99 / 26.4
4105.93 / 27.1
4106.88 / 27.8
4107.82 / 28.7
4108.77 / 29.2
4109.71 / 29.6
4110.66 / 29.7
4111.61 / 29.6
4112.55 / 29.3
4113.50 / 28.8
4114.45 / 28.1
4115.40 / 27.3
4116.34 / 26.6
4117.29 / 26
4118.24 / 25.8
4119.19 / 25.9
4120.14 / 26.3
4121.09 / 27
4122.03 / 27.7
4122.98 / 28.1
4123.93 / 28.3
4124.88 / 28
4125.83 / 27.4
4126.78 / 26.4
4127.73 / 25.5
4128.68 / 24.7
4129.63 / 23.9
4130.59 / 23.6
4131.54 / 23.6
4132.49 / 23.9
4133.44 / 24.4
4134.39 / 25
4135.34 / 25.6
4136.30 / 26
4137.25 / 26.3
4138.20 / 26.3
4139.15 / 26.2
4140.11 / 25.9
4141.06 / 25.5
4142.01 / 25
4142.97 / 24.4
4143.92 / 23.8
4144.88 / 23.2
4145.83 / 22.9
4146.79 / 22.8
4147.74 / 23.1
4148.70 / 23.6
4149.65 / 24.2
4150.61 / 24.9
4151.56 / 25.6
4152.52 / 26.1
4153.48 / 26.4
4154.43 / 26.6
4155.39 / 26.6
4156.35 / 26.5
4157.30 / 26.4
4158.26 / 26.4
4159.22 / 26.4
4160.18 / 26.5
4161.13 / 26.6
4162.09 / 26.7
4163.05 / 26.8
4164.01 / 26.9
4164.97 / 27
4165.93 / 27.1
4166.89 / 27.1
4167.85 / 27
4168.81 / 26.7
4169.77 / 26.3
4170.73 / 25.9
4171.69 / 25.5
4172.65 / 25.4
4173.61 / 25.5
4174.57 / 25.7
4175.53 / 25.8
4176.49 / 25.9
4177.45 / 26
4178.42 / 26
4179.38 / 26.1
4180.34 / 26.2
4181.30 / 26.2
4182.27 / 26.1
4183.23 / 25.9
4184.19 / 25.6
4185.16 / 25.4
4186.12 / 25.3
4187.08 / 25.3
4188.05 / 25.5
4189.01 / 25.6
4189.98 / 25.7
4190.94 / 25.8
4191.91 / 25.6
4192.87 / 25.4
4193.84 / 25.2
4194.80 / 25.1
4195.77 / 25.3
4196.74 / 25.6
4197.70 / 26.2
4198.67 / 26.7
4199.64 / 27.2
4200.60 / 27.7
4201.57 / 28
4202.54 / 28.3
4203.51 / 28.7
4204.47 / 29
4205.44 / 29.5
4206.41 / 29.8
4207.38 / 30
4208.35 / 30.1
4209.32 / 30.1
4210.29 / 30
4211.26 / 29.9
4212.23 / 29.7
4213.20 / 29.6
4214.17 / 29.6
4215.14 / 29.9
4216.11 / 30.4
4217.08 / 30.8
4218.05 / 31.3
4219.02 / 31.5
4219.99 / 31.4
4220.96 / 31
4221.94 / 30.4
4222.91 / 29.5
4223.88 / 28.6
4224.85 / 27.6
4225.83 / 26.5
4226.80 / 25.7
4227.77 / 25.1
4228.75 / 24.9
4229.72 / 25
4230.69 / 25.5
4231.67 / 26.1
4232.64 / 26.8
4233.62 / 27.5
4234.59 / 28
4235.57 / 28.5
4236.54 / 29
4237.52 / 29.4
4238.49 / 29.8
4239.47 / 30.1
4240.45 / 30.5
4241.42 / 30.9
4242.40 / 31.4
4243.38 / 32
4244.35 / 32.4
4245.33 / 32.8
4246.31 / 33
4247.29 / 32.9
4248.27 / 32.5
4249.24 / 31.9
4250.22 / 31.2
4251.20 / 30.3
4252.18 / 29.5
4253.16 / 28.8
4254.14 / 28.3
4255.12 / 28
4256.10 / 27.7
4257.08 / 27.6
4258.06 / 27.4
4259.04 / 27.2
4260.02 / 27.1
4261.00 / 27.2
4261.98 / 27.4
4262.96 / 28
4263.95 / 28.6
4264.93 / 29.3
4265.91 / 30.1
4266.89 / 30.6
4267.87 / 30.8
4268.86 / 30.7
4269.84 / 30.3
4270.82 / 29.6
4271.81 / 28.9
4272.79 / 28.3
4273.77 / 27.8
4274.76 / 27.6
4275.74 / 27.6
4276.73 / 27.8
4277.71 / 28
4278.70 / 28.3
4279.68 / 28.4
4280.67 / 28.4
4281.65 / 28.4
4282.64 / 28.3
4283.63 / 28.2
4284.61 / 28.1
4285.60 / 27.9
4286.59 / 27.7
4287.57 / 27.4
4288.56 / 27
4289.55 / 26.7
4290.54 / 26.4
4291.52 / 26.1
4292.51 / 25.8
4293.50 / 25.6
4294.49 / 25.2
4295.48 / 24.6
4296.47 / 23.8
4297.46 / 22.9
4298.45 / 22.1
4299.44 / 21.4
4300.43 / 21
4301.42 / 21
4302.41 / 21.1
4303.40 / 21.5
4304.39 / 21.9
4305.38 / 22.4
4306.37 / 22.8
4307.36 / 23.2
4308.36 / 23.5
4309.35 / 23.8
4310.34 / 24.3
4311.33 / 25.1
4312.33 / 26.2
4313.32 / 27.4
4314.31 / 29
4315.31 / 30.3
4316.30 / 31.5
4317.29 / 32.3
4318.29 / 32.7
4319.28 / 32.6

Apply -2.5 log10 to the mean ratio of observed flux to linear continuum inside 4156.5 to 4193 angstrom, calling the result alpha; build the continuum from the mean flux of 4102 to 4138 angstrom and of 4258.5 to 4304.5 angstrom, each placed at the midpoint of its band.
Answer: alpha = 0.03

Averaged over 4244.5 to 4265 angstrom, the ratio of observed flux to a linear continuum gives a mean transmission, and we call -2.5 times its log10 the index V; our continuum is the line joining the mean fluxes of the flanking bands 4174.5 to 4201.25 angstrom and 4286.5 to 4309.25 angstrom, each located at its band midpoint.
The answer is -0.19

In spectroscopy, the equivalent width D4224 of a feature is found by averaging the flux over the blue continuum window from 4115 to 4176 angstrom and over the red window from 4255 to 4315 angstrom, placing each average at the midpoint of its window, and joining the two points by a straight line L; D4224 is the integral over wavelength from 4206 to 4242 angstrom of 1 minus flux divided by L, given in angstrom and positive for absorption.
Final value -3.8 angstrom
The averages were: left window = 25.8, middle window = 28.9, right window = 26.5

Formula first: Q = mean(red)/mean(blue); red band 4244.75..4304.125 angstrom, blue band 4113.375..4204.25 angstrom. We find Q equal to 1.06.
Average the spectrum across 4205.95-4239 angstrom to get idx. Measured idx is 28.8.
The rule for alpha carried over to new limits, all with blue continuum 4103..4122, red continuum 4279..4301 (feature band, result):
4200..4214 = -0.10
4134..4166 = 0.07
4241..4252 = -0.21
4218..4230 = -0.07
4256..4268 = -0.08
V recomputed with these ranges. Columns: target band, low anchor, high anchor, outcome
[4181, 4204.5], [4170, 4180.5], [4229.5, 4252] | 0.03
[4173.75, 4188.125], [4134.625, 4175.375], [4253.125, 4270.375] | 0.03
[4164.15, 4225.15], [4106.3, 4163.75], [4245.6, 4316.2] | -0.04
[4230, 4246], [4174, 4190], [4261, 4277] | -0.06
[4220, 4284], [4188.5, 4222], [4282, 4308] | -0.10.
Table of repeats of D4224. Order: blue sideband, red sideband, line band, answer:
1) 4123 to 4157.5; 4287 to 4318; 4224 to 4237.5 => -0.9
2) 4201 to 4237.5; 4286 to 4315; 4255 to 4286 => -2.9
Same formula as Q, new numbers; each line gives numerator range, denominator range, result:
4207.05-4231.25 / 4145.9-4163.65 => 1.13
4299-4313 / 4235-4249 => 0.74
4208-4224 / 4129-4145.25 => 1.22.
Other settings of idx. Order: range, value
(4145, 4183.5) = 25.9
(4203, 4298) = 28.7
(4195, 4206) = 27.4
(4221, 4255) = 29.2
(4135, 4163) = 25.4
